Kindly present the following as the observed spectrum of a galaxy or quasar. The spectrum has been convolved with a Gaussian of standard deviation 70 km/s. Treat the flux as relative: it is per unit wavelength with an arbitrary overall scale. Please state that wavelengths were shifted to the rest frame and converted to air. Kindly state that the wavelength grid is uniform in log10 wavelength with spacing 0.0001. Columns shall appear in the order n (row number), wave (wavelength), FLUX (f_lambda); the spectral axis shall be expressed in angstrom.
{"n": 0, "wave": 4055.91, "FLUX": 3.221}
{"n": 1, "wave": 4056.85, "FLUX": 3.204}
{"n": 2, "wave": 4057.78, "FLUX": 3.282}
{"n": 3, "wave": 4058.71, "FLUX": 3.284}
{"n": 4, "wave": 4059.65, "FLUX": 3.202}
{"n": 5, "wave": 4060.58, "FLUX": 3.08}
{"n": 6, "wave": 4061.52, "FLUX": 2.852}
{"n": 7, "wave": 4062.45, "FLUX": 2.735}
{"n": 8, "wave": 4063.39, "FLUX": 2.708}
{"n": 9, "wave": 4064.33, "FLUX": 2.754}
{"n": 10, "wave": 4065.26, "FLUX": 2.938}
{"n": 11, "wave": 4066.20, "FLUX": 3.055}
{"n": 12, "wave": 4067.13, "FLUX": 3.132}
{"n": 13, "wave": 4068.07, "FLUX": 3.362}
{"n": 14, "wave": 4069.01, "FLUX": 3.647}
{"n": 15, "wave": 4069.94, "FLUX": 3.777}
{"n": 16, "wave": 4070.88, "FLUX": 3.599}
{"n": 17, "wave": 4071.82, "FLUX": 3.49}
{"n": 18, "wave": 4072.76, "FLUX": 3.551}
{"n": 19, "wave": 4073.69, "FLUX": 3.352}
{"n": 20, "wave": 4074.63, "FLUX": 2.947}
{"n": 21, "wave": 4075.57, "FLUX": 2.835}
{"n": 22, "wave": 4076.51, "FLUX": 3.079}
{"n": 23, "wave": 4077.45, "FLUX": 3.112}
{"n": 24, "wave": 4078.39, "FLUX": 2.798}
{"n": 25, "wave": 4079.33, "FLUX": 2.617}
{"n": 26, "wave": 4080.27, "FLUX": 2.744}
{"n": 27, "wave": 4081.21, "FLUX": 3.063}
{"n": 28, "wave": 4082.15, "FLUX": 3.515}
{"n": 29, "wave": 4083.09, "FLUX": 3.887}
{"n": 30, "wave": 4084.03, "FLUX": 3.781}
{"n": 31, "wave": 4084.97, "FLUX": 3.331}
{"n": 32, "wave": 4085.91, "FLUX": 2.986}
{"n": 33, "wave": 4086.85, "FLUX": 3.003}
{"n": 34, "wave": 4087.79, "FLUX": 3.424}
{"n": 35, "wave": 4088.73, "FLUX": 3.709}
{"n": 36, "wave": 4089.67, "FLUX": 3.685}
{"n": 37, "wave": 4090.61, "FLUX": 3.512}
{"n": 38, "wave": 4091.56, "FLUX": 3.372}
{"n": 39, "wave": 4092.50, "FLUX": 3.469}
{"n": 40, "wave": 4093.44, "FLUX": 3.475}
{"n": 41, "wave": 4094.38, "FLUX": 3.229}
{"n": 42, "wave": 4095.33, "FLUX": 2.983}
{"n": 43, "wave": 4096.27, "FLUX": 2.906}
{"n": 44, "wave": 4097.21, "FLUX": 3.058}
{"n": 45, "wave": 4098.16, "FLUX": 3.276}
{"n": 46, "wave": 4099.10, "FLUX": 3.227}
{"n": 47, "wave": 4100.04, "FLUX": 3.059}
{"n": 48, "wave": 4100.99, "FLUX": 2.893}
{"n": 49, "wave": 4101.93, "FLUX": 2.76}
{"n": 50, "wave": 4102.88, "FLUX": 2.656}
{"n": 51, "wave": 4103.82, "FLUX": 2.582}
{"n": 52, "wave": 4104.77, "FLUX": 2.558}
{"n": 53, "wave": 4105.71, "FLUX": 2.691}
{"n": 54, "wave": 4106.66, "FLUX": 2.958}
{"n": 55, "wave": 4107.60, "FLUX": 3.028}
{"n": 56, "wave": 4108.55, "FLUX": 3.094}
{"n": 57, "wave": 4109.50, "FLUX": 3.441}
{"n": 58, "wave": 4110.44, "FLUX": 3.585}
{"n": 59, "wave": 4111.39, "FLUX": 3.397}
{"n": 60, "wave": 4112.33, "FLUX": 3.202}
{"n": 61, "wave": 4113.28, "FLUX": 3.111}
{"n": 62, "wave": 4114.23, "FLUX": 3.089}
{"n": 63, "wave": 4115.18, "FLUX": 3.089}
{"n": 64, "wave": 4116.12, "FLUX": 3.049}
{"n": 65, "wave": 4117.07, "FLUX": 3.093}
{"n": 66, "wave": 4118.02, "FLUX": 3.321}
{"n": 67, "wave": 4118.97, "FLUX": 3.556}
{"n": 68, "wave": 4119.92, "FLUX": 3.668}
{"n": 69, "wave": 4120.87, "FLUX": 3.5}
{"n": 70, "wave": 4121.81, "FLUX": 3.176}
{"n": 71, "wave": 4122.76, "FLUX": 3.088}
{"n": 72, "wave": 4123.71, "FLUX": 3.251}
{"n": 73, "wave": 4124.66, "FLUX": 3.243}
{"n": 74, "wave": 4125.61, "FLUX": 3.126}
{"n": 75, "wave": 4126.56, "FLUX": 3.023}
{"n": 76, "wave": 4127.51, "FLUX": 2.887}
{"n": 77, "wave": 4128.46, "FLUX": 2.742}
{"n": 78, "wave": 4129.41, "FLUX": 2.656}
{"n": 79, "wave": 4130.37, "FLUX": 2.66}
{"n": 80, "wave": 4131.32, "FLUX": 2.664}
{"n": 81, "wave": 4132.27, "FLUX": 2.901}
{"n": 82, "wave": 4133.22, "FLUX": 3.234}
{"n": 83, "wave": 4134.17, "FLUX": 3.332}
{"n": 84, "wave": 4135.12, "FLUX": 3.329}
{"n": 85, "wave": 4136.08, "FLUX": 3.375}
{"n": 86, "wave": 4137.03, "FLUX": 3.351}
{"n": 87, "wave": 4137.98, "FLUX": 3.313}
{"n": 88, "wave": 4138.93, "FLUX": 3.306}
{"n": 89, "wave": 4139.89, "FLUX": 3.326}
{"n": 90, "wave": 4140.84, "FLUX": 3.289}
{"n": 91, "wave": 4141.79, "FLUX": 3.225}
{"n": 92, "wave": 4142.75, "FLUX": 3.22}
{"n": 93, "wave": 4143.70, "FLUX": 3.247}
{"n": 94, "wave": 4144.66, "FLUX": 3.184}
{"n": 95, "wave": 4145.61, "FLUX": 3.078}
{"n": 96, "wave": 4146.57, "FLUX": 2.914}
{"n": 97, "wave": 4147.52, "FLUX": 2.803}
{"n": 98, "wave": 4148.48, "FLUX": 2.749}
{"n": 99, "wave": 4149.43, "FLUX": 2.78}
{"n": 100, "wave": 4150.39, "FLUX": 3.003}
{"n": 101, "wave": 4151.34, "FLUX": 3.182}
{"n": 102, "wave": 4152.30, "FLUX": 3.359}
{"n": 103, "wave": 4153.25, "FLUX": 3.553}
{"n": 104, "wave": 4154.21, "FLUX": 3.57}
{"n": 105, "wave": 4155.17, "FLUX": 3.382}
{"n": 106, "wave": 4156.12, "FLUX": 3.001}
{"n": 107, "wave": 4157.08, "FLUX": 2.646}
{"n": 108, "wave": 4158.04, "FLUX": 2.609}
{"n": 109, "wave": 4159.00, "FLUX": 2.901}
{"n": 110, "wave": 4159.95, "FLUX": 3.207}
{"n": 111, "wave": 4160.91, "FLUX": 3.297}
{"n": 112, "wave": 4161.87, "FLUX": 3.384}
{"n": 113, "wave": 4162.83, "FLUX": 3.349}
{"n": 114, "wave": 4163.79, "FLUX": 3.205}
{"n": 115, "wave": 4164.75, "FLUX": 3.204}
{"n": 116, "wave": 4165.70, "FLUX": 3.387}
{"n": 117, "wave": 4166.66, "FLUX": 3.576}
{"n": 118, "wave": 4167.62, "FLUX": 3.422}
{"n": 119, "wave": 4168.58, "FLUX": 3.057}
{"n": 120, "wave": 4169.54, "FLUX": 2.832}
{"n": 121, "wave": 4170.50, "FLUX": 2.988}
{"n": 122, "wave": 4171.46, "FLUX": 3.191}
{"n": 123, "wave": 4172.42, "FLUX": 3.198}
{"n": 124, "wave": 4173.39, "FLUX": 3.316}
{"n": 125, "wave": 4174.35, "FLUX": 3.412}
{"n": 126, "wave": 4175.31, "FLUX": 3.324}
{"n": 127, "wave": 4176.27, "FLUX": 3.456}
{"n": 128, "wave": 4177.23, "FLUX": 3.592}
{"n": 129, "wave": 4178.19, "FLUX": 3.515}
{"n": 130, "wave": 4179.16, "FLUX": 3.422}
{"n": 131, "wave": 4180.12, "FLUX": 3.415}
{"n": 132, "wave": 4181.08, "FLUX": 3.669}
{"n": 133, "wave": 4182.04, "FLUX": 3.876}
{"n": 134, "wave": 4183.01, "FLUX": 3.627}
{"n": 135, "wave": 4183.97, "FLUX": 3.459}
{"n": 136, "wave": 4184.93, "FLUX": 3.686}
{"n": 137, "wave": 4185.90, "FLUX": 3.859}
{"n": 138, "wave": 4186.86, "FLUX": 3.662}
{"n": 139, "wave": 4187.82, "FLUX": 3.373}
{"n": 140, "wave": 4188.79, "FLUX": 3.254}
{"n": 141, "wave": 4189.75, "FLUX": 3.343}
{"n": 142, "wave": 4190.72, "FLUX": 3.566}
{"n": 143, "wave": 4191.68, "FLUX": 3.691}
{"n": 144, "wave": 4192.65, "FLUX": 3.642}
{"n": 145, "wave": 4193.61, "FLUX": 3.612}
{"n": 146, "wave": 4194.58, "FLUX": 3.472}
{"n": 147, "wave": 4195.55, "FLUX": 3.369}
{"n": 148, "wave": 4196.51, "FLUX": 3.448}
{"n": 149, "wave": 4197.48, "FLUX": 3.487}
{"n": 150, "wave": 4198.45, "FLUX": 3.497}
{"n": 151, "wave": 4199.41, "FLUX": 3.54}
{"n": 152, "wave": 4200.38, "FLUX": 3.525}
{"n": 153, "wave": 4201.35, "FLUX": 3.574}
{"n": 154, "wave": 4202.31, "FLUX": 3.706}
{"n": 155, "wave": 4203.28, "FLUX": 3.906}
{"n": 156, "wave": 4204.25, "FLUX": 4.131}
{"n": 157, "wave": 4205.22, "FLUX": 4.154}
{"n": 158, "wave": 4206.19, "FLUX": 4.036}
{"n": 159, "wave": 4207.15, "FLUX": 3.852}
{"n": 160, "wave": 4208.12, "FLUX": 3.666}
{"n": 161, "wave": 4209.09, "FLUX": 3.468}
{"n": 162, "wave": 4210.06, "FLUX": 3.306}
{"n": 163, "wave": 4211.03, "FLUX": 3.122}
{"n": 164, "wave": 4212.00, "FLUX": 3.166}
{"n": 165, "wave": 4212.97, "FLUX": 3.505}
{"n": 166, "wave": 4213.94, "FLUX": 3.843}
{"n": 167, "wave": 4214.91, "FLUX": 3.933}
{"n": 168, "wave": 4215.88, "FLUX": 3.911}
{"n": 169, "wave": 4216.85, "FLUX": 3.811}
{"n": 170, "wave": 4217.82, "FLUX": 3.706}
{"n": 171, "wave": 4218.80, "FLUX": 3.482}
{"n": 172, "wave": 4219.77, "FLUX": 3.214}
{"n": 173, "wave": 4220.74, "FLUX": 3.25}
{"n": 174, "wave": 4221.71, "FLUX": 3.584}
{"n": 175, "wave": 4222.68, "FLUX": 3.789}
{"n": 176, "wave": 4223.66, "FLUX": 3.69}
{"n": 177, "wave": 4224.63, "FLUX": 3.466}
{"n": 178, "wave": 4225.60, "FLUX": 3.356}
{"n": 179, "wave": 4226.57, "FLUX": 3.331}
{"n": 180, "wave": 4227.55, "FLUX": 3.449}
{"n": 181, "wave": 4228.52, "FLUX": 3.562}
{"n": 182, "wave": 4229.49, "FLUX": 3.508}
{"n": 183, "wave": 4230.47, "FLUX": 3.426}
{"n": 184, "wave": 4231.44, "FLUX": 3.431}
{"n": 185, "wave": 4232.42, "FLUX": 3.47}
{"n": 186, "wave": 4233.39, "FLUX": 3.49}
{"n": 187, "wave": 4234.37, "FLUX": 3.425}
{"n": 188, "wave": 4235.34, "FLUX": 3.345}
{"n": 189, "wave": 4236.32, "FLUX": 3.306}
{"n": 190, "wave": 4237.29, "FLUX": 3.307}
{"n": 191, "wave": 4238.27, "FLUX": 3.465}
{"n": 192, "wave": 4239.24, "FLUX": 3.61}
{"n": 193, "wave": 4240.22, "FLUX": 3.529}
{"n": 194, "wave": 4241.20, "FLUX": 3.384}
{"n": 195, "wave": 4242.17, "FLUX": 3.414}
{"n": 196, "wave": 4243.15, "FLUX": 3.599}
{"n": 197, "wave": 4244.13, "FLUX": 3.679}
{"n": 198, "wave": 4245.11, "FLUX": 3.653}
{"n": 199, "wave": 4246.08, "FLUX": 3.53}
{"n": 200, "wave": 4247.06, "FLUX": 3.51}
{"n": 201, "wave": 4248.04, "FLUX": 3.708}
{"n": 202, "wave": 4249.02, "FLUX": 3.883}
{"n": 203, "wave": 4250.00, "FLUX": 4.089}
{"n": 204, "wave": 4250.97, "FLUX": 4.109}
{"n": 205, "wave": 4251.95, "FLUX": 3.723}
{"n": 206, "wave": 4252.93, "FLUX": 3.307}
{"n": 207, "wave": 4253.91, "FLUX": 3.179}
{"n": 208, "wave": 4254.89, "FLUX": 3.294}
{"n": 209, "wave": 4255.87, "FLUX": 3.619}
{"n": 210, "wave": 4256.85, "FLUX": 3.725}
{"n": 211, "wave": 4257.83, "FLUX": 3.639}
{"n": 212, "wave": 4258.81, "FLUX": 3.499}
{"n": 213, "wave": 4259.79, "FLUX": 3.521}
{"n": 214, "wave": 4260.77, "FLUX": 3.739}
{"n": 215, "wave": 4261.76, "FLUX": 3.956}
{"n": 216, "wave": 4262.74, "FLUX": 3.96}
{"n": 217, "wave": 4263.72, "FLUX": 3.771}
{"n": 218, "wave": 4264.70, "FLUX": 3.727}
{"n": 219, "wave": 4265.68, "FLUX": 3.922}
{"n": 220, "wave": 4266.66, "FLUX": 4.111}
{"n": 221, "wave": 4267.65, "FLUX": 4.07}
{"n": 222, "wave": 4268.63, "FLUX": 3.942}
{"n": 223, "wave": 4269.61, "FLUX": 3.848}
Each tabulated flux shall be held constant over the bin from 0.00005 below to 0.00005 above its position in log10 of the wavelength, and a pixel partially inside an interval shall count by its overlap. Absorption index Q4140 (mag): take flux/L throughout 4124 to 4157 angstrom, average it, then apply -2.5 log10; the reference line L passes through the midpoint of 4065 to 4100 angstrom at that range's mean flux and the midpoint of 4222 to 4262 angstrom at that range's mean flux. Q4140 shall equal 0.09 mag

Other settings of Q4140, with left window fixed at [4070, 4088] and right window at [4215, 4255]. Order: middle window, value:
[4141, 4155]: 0.07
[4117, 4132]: 0.07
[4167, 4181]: 0.04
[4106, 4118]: 0.04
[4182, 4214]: -0.04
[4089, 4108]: 0.06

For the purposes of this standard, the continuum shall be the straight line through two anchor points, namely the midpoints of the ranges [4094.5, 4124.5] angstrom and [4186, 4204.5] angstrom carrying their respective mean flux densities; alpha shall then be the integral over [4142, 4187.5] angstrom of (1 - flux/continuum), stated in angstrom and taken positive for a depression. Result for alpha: 1.8 angstrom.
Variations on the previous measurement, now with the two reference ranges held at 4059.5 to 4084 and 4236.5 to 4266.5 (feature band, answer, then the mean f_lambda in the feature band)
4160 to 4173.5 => 0.7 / 3.24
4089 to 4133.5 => 2.0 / 3.11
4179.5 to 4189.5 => -0.4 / 3.58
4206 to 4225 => -0.2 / 3.58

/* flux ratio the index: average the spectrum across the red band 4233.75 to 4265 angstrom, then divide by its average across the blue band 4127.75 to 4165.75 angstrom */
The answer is 1.15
